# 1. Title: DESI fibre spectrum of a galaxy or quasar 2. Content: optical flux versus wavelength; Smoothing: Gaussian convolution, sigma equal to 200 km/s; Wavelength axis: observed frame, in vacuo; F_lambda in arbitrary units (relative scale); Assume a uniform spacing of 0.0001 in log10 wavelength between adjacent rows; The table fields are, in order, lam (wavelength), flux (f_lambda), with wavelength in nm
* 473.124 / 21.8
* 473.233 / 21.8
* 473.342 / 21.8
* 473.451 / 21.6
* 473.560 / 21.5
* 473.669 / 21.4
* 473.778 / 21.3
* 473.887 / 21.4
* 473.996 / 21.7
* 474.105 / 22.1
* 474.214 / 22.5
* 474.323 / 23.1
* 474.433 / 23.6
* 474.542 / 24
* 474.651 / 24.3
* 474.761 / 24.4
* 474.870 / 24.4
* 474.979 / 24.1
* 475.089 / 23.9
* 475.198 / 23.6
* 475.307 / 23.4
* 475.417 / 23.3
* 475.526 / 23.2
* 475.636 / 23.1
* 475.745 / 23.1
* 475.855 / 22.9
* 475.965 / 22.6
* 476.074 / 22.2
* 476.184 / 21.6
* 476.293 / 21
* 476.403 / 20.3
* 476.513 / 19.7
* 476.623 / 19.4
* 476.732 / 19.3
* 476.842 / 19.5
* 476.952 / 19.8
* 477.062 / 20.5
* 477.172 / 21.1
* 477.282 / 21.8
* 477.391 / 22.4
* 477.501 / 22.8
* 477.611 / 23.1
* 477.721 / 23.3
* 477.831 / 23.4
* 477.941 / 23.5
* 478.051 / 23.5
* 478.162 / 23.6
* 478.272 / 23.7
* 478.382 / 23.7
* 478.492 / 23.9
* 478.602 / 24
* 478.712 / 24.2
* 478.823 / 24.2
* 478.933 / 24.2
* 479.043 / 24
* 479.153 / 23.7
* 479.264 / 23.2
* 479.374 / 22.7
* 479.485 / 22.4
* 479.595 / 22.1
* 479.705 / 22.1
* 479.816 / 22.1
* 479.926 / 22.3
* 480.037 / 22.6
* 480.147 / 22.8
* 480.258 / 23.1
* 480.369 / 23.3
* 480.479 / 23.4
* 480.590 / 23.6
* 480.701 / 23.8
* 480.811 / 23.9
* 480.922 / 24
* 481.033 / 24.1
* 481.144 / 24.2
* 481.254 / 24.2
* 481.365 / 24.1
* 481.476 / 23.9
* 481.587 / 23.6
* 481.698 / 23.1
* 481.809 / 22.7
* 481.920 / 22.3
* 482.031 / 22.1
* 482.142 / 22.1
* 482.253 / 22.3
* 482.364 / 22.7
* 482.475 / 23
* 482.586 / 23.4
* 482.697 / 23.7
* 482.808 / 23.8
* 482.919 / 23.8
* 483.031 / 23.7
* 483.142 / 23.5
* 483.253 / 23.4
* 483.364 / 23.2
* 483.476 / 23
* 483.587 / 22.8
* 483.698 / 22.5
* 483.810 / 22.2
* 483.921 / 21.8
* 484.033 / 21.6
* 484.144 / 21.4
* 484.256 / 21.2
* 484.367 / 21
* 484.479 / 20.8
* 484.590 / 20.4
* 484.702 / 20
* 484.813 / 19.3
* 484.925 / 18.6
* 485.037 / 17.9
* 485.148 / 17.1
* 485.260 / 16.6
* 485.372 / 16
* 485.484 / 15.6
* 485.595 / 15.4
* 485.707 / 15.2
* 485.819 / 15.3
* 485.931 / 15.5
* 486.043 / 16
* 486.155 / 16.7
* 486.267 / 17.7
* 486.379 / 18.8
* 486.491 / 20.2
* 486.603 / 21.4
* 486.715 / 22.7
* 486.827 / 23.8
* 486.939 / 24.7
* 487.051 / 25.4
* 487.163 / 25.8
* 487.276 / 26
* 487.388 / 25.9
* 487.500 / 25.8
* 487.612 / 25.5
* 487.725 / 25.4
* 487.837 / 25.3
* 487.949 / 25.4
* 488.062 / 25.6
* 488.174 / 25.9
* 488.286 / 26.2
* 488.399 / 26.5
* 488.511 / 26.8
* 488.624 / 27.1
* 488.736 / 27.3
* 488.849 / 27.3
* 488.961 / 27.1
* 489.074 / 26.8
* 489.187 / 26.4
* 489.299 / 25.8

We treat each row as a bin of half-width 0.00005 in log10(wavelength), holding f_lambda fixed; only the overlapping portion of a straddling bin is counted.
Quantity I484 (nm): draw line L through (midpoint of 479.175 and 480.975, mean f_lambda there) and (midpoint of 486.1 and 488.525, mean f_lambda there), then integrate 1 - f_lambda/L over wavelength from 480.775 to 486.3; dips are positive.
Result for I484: 0.56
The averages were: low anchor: 23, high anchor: 23.9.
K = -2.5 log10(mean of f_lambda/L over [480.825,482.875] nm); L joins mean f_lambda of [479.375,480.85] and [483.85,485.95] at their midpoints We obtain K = -0.10 mag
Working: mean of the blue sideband 22.9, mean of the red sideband 18.5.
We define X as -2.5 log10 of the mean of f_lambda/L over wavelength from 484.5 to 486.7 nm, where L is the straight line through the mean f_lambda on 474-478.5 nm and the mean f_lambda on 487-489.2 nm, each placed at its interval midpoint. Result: 0.39 mag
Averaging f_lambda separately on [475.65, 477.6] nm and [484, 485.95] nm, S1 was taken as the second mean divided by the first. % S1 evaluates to 0.9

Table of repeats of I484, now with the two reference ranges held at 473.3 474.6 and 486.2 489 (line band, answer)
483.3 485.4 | 0.319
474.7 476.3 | -0.051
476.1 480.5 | 0.112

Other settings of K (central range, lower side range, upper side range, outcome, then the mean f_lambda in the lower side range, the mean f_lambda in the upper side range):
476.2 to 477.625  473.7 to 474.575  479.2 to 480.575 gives 0.088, 22.4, 22.7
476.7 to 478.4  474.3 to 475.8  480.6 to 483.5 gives 0.066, 23.7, 23.4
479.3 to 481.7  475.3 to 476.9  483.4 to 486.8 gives -0.141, 21.6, 19.2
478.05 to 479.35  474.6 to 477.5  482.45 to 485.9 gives -0.106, 22.1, 20.5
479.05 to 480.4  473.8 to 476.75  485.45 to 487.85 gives -0.036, 22.6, 21.1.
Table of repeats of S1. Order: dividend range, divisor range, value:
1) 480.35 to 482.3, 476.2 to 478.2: 1.09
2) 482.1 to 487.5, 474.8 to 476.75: 0.94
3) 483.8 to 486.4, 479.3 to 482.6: 0.80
